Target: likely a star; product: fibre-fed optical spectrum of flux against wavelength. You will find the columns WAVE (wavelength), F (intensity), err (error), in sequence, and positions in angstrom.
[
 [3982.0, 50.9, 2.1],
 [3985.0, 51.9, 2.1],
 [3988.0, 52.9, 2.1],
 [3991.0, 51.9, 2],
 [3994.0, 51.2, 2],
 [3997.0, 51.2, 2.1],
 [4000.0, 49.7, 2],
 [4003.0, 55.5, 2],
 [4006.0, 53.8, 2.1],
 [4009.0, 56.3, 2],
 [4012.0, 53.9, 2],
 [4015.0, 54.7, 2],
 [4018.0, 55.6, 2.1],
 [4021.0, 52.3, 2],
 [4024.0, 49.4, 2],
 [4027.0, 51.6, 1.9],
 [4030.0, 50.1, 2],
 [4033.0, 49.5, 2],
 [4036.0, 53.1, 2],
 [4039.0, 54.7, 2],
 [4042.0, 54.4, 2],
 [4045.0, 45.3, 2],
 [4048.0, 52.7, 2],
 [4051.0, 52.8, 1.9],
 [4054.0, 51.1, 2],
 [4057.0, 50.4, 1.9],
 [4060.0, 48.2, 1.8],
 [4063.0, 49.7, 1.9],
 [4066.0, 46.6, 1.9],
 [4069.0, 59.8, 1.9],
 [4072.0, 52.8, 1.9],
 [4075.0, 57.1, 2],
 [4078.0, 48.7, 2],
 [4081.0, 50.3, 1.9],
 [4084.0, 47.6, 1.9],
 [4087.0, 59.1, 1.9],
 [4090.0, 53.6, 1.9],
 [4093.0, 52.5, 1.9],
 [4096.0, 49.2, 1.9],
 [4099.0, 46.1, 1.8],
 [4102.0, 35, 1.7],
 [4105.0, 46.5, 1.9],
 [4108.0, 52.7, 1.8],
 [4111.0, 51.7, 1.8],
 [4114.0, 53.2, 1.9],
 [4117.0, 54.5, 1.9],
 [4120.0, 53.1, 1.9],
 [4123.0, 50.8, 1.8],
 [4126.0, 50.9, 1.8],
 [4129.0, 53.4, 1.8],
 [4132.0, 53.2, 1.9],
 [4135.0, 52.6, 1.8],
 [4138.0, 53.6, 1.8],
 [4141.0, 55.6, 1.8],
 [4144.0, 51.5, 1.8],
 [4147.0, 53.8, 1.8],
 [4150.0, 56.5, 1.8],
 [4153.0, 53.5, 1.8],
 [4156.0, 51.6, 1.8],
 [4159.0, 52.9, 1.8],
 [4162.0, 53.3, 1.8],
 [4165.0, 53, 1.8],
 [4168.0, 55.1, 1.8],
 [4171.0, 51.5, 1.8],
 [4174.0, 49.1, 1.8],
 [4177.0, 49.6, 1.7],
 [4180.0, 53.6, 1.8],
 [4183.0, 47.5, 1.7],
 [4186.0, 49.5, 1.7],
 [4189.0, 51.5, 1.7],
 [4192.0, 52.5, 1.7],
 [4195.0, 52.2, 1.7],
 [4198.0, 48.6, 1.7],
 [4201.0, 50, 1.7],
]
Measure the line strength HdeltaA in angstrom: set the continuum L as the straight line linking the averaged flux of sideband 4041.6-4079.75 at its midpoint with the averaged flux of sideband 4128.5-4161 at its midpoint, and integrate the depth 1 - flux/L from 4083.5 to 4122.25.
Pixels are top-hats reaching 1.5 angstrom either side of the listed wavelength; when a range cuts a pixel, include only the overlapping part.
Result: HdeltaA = 1.5 angstrom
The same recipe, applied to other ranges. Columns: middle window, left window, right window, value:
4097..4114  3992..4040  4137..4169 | 1.98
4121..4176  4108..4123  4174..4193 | -1.21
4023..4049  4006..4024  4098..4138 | 1.04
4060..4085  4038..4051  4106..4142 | 0.33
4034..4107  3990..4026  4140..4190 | 2.72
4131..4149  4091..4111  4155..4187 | -1.34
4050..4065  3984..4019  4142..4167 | 0.85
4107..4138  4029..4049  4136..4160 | 0.26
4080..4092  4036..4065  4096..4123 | -0.67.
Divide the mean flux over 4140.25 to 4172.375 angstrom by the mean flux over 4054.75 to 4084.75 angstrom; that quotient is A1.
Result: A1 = 1.0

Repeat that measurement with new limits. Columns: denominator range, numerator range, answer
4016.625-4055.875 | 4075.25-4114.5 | 0.96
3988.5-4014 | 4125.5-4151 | 1.01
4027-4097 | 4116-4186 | 1.02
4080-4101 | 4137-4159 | 1.06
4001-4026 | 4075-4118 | 0.93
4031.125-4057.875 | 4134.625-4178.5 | 1.03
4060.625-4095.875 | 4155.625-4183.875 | 0.99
